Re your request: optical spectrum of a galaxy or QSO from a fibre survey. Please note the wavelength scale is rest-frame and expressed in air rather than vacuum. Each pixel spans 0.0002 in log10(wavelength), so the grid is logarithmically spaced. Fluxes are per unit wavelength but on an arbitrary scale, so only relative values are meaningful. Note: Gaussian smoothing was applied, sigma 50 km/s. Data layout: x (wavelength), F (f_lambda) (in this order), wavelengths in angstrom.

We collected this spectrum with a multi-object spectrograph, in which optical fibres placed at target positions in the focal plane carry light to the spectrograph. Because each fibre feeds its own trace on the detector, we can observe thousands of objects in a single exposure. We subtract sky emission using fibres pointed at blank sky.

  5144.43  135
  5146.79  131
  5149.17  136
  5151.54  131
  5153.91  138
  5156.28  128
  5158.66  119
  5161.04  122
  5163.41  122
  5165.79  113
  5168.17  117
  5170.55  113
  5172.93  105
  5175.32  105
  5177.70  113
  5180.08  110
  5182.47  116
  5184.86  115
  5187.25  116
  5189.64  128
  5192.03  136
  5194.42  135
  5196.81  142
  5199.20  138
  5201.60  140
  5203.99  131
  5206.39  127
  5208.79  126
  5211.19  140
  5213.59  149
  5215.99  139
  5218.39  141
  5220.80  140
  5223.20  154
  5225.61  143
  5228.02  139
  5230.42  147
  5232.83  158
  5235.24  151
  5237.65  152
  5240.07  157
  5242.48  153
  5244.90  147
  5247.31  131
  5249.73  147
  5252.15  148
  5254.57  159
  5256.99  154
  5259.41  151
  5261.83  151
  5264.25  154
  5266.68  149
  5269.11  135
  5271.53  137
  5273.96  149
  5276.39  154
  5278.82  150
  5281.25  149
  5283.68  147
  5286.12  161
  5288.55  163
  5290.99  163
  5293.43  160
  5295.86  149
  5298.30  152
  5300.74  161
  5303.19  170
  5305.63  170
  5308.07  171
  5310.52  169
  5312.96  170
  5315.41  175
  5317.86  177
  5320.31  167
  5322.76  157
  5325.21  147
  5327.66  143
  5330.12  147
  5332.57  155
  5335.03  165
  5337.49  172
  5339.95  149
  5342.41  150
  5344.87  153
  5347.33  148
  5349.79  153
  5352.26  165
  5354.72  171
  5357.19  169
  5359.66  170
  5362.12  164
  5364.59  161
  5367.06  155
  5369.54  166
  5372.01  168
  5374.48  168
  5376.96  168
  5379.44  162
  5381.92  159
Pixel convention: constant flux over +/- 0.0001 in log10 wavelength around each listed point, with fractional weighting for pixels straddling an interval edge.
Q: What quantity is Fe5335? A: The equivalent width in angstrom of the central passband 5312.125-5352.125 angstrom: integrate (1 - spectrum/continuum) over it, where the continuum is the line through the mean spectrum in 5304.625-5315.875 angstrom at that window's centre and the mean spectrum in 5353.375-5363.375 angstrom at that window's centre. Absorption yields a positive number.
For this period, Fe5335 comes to 2.8 angstrom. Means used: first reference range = 171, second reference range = 169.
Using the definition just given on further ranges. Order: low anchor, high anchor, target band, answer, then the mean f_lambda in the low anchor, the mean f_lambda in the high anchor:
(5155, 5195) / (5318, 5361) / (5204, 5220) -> -1.2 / 118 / 158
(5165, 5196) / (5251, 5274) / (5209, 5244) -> -3.0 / 117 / 149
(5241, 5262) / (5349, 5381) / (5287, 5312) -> -1.2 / 149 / 165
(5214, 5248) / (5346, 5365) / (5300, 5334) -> -1.1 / 147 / 163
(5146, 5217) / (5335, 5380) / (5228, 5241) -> -1.4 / 126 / 162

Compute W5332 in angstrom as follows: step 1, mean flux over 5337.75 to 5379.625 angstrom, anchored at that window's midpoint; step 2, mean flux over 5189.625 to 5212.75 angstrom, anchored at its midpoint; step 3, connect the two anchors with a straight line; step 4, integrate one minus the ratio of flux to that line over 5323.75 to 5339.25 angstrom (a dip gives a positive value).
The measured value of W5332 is 0.2 angstrom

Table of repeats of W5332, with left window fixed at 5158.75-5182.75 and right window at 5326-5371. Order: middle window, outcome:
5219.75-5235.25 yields -2.32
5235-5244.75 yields -1.60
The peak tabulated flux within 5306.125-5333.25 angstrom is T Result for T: 177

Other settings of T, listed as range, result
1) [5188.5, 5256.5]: 159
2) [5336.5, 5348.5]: 172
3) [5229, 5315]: 171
